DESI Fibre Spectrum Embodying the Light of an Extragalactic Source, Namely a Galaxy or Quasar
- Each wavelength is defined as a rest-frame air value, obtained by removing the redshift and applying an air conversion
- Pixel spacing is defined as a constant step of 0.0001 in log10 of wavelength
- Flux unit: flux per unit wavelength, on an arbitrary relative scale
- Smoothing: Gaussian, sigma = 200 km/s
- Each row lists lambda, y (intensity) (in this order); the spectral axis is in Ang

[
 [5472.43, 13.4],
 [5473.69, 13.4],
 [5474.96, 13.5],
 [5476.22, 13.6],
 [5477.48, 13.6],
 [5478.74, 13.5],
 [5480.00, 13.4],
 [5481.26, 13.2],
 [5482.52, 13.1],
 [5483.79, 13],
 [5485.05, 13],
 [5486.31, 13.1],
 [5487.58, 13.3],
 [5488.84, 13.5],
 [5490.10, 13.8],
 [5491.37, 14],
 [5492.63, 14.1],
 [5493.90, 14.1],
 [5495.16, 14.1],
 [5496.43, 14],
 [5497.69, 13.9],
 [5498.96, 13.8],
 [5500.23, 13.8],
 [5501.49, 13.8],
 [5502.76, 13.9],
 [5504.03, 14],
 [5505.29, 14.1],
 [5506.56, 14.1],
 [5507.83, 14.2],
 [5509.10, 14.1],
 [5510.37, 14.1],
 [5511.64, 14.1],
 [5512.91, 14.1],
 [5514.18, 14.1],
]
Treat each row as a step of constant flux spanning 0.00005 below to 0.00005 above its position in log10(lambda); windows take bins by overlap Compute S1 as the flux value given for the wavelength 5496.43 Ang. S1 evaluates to 14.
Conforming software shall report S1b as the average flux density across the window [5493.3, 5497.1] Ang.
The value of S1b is 14.1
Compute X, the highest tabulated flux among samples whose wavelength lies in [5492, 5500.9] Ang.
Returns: 14.1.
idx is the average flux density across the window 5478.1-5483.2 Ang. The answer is 13.3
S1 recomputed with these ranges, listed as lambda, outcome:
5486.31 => 13.1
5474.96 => 13.5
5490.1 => 13.8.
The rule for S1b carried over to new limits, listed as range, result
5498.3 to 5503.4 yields 13.8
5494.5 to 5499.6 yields 13.9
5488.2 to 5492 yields 13.8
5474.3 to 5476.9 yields 13.5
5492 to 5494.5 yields 14.1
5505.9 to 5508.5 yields 14.1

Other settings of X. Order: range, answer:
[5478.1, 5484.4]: 13.5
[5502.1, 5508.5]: 14.2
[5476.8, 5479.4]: 13.6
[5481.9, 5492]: 14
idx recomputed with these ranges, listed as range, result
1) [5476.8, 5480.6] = 13.5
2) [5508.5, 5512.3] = 14.1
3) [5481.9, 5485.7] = 13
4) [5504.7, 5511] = 14.1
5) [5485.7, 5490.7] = 13.4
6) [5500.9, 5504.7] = 13.9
